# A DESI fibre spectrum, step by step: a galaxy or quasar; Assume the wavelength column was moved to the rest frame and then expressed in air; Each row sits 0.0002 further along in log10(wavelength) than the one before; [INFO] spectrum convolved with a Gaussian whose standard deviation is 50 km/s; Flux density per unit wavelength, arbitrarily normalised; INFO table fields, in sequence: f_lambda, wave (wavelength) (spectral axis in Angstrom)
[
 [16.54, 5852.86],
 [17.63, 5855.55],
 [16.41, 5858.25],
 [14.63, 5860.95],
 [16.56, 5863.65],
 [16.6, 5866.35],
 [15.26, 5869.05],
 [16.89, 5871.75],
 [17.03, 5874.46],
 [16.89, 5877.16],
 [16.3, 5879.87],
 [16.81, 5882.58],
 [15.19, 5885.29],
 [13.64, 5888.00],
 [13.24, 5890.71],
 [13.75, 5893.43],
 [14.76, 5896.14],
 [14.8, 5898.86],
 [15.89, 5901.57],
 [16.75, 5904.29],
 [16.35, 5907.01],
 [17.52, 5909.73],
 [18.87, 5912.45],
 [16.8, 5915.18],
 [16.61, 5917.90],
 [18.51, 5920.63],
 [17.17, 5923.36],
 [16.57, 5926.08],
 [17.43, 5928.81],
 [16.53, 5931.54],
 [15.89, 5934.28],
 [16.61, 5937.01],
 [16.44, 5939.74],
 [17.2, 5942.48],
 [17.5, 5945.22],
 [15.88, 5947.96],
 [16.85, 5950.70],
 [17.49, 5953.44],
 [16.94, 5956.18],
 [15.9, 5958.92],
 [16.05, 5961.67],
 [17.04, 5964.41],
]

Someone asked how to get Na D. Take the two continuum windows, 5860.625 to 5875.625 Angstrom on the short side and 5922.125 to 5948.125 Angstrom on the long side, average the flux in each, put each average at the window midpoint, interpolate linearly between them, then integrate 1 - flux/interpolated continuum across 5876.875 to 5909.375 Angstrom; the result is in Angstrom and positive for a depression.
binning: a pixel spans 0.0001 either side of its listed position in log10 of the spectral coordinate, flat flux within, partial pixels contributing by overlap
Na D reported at 2.1 Angstrom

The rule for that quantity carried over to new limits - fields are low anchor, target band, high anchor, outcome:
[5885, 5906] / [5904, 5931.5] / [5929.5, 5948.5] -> -2.7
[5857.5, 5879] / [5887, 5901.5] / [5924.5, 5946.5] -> 2.0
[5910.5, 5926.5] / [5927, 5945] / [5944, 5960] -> 0.4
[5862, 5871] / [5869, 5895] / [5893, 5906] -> 0.5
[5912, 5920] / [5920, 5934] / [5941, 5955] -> 0.1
